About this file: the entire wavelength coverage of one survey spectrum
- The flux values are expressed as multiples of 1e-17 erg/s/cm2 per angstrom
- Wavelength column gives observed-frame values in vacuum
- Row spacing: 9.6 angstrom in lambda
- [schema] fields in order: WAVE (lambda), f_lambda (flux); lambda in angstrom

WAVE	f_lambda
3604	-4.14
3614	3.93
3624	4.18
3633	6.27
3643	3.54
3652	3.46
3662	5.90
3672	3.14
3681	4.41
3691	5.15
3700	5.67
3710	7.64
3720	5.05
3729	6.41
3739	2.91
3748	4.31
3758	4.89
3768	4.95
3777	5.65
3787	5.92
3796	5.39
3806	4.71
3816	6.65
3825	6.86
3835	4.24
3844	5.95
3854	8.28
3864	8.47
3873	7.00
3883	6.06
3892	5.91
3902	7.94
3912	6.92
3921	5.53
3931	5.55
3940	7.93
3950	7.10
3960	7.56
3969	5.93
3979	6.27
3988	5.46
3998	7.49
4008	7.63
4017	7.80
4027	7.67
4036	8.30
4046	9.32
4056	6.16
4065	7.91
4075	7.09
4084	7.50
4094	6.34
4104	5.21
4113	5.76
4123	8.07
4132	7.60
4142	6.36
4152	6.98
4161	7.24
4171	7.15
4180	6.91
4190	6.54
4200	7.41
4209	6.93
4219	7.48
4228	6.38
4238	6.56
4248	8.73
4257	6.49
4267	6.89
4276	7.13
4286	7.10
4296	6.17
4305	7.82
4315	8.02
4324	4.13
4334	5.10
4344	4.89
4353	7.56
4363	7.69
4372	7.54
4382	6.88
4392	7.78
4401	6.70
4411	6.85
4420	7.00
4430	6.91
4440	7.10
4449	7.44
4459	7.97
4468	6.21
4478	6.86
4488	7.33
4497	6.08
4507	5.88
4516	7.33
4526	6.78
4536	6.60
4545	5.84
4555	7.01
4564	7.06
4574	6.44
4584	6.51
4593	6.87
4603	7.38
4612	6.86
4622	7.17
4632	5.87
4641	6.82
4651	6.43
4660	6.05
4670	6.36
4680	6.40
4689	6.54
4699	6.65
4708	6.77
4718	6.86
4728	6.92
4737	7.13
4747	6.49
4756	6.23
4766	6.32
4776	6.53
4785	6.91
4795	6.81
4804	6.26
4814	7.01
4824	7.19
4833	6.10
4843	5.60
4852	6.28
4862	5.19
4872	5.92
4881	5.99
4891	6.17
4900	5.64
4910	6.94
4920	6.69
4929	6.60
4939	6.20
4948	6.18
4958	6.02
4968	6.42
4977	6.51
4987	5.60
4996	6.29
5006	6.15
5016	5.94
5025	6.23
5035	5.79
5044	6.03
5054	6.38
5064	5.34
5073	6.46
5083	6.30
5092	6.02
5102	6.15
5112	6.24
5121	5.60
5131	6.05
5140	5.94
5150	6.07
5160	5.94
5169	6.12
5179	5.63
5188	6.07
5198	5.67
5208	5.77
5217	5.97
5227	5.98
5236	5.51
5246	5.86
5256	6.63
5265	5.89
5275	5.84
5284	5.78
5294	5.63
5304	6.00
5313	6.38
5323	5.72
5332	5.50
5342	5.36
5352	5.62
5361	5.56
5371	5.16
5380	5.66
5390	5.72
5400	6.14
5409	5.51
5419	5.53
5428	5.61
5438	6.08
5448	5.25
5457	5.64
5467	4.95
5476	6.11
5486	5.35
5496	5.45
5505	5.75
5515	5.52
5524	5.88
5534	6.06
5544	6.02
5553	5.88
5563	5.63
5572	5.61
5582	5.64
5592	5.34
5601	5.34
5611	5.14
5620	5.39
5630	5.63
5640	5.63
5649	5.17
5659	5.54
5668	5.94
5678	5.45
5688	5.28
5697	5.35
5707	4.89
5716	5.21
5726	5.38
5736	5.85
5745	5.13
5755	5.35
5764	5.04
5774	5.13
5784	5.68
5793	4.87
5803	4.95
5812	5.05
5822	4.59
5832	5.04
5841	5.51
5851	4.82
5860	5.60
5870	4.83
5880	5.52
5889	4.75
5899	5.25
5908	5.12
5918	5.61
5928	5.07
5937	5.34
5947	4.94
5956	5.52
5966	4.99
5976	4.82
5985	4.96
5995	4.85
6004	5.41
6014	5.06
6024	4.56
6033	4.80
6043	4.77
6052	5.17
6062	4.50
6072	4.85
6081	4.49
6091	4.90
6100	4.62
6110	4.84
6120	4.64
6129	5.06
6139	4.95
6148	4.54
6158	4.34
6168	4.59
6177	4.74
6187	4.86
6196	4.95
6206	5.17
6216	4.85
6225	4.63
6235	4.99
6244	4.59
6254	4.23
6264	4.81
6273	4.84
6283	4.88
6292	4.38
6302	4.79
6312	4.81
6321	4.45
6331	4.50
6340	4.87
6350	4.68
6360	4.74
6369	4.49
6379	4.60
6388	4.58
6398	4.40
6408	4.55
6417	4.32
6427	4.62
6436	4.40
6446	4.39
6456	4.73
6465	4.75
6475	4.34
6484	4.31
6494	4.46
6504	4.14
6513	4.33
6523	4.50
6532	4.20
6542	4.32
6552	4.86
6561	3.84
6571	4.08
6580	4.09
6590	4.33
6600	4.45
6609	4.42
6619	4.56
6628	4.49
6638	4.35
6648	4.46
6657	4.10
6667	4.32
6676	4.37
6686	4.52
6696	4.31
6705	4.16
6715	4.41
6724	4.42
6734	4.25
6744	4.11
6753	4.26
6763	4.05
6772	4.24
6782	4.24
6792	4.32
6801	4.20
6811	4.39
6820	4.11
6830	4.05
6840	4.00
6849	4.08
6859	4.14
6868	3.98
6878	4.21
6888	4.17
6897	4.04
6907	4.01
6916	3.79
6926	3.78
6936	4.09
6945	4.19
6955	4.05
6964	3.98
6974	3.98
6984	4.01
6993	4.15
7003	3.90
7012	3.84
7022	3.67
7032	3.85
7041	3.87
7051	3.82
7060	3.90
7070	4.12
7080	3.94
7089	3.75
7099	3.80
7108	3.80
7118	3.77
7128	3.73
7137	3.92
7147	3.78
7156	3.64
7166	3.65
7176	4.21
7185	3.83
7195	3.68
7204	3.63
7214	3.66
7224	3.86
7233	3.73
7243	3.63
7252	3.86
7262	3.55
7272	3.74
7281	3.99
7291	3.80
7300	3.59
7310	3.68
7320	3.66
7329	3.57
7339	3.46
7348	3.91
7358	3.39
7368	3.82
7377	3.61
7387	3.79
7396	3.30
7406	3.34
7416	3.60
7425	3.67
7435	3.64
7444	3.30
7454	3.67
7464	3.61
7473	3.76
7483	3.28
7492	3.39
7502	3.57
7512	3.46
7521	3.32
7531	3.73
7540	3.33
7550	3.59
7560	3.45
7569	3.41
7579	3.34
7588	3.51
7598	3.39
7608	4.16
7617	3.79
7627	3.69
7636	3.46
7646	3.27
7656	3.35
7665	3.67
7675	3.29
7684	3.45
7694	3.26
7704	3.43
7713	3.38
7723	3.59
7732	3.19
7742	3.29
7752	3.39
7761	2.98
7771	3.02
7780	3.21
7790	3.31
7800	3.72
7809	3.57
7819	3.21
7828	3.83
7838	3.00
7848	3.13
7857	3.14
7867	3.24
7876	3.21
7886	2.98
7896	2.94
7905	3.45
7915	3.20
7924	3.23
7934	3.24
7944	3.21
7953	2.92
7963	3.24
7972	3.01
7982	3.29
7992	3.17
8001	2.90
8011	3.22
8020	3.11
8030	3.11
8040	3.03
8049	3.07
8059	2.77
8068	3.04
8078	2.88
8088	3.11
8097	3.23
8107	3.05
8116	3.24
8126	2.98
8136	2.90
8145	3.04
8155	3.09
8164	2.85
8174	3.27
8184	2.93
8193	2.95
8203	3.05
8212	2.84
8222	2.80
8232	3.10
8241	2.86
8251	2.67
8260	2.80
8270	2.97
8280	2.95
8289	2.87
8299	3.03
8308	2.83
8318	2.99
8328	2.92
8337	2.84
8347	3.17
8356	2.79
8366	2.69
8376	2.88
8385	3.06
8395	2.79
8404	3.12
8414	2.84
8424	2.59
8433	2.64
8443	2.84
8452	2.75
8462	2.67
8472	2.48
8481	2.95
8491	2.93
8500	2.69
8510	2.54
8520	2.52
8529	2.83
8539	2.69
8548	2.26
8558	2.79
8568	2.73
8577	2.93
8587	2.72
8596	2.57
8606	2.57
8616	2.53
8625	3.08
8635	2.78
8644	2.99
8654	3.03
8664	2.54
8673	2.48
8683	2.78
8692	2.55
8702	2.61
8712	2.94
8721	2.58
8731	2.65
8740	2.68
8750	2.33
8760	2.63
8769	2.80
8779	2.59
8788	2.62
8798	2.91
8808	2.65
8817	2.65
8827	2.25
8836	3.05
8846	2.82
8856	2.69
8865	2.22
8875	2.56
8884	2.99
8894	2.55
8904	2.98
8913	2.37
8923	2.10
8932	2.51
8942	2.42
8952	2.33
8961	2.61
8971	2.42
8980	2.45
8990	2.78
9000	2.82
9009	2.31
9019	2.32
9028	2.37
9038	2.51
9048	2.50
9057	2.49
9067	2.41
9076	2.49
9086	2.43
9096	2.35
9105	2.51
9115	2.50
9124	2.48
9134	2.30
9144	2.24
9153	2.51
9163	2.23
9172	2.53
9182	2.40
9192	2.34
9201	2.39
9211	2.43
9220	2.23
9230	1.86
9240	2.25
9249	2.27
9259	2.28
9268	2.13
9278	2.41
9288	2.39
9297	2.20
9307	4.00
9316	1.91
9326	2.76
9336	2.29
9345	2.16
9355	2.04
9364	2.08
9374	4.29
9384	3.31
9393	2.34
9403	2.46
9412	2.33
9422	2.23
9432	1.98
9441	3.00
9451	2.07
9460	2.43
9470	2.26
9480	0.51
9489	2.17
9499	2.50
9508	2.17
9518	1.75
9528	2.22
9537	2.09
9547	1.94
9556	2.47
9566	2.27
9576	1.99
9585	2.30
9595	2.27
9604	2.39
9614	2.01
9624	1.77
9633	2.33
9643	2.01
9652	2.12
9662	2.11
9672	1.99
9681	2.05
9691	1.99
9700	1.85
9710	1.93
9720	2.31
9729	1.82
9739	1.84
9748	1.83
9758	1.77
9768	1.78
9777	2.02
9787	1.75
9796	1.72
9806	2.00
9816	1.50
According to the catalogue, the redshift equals 0.00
